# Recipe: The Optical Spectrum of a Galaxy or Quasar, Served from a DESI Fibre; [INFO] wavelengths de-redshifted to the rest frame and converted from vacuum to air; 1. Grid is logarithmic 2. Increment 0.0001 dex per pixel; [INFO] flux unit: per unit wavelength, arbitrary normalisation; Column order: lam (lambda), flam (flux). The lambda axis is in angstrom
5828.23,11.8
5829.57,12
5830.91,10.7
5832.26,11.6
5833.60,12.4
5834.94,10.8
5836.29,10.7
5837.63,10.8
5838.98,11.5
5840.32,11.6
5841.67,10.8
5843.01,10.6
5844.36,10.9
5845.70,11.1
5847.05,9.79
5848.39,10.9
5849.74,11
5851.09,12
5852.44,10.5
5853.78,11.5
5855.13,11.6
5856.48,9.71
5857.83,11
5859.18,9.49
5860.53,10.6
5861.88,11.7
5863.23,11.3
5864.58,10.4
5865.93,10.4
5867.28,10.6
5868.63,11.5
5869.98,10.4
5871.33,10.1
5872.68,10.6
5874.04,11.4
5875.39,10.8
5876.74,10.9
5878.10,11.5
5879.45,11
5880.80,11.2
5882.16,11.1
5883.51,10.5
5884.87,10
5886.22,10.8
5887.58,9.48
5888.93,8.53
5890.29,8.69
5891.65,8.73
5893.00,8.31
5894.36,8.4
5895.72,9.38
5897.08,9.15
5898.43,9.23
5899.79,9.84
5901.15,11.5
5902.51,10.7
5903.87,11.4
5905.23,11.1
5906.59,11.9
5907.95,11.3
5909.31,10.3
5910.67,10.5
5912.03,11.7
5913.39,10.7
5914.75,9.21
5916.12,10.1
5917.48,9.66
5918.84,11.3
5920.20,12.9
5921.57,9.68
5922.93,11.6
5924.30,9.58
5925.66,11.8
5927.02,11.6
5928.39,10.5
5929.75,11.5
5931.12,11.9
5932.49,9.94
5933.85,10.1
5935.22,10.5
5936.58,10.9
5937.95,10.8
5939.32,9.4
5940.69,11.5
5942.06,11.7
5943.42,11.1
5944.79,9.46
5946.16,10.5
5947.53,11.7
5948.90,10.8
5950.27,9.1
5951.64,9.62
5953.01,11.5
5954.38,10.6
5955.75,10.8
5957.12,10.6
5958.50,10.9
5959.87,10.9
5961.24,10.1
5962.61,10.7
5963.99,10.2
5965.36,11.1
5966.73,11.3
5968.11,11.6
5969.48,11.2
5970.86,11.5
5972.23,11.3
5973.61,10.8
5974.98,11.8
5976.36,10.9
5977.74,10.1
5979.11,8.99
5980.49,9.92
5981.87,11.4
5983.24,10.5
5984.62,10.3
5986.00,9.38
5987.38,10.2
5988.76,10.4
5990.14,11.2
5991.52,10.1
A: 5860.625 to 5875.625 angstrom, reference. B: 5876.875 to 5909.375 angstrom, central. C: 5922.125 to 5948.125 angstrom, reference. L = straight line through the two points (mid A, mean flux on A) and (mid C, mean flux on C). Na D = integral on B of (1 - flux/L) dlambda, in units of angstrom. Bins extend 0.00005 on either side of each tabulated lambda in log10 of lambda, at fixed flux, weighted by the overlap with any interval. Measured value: 2.0 angstrom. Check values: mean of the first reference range 10.8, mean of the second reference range 10.8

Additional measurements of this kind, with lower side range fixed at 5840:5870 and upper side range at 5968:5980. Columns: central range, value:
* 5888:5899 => 2.06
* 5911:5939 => 0.20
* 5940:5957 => 0.25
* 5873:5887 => -0.07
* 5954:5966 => 0.22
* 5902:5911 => -0.17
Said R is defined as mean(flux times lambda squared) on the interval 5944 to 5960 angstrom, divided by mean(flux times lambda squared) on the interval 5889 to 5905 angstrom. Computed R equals 1.12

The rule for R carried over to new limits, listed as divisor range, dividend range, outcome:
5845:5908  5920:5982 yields 1.05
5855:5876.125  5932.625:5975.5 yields 1.04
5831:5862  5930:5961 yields 1.01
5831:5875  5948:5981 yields 1.02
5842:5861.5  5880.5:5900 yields 0.89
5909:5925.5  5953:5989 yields 1.02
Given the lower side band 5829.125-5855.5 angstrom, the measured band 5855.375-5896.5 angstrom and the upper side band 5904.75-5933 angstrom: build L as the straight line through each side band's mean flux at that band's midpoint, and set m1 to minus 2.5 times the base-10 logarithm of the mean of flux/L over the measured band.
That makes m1 0.07 mag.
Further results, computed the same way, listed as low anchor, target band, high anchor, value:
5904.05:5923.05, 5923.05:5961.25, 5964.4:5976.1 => 0.03 mag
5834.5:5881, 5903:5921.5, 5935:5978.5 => -0.01 mag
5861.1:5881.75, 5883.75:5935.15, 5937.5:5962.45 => 0.04 mag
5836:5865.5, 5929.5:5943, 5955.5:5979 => 0.01 mag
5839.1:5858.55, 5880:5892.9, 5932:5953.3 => 0.10 mag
